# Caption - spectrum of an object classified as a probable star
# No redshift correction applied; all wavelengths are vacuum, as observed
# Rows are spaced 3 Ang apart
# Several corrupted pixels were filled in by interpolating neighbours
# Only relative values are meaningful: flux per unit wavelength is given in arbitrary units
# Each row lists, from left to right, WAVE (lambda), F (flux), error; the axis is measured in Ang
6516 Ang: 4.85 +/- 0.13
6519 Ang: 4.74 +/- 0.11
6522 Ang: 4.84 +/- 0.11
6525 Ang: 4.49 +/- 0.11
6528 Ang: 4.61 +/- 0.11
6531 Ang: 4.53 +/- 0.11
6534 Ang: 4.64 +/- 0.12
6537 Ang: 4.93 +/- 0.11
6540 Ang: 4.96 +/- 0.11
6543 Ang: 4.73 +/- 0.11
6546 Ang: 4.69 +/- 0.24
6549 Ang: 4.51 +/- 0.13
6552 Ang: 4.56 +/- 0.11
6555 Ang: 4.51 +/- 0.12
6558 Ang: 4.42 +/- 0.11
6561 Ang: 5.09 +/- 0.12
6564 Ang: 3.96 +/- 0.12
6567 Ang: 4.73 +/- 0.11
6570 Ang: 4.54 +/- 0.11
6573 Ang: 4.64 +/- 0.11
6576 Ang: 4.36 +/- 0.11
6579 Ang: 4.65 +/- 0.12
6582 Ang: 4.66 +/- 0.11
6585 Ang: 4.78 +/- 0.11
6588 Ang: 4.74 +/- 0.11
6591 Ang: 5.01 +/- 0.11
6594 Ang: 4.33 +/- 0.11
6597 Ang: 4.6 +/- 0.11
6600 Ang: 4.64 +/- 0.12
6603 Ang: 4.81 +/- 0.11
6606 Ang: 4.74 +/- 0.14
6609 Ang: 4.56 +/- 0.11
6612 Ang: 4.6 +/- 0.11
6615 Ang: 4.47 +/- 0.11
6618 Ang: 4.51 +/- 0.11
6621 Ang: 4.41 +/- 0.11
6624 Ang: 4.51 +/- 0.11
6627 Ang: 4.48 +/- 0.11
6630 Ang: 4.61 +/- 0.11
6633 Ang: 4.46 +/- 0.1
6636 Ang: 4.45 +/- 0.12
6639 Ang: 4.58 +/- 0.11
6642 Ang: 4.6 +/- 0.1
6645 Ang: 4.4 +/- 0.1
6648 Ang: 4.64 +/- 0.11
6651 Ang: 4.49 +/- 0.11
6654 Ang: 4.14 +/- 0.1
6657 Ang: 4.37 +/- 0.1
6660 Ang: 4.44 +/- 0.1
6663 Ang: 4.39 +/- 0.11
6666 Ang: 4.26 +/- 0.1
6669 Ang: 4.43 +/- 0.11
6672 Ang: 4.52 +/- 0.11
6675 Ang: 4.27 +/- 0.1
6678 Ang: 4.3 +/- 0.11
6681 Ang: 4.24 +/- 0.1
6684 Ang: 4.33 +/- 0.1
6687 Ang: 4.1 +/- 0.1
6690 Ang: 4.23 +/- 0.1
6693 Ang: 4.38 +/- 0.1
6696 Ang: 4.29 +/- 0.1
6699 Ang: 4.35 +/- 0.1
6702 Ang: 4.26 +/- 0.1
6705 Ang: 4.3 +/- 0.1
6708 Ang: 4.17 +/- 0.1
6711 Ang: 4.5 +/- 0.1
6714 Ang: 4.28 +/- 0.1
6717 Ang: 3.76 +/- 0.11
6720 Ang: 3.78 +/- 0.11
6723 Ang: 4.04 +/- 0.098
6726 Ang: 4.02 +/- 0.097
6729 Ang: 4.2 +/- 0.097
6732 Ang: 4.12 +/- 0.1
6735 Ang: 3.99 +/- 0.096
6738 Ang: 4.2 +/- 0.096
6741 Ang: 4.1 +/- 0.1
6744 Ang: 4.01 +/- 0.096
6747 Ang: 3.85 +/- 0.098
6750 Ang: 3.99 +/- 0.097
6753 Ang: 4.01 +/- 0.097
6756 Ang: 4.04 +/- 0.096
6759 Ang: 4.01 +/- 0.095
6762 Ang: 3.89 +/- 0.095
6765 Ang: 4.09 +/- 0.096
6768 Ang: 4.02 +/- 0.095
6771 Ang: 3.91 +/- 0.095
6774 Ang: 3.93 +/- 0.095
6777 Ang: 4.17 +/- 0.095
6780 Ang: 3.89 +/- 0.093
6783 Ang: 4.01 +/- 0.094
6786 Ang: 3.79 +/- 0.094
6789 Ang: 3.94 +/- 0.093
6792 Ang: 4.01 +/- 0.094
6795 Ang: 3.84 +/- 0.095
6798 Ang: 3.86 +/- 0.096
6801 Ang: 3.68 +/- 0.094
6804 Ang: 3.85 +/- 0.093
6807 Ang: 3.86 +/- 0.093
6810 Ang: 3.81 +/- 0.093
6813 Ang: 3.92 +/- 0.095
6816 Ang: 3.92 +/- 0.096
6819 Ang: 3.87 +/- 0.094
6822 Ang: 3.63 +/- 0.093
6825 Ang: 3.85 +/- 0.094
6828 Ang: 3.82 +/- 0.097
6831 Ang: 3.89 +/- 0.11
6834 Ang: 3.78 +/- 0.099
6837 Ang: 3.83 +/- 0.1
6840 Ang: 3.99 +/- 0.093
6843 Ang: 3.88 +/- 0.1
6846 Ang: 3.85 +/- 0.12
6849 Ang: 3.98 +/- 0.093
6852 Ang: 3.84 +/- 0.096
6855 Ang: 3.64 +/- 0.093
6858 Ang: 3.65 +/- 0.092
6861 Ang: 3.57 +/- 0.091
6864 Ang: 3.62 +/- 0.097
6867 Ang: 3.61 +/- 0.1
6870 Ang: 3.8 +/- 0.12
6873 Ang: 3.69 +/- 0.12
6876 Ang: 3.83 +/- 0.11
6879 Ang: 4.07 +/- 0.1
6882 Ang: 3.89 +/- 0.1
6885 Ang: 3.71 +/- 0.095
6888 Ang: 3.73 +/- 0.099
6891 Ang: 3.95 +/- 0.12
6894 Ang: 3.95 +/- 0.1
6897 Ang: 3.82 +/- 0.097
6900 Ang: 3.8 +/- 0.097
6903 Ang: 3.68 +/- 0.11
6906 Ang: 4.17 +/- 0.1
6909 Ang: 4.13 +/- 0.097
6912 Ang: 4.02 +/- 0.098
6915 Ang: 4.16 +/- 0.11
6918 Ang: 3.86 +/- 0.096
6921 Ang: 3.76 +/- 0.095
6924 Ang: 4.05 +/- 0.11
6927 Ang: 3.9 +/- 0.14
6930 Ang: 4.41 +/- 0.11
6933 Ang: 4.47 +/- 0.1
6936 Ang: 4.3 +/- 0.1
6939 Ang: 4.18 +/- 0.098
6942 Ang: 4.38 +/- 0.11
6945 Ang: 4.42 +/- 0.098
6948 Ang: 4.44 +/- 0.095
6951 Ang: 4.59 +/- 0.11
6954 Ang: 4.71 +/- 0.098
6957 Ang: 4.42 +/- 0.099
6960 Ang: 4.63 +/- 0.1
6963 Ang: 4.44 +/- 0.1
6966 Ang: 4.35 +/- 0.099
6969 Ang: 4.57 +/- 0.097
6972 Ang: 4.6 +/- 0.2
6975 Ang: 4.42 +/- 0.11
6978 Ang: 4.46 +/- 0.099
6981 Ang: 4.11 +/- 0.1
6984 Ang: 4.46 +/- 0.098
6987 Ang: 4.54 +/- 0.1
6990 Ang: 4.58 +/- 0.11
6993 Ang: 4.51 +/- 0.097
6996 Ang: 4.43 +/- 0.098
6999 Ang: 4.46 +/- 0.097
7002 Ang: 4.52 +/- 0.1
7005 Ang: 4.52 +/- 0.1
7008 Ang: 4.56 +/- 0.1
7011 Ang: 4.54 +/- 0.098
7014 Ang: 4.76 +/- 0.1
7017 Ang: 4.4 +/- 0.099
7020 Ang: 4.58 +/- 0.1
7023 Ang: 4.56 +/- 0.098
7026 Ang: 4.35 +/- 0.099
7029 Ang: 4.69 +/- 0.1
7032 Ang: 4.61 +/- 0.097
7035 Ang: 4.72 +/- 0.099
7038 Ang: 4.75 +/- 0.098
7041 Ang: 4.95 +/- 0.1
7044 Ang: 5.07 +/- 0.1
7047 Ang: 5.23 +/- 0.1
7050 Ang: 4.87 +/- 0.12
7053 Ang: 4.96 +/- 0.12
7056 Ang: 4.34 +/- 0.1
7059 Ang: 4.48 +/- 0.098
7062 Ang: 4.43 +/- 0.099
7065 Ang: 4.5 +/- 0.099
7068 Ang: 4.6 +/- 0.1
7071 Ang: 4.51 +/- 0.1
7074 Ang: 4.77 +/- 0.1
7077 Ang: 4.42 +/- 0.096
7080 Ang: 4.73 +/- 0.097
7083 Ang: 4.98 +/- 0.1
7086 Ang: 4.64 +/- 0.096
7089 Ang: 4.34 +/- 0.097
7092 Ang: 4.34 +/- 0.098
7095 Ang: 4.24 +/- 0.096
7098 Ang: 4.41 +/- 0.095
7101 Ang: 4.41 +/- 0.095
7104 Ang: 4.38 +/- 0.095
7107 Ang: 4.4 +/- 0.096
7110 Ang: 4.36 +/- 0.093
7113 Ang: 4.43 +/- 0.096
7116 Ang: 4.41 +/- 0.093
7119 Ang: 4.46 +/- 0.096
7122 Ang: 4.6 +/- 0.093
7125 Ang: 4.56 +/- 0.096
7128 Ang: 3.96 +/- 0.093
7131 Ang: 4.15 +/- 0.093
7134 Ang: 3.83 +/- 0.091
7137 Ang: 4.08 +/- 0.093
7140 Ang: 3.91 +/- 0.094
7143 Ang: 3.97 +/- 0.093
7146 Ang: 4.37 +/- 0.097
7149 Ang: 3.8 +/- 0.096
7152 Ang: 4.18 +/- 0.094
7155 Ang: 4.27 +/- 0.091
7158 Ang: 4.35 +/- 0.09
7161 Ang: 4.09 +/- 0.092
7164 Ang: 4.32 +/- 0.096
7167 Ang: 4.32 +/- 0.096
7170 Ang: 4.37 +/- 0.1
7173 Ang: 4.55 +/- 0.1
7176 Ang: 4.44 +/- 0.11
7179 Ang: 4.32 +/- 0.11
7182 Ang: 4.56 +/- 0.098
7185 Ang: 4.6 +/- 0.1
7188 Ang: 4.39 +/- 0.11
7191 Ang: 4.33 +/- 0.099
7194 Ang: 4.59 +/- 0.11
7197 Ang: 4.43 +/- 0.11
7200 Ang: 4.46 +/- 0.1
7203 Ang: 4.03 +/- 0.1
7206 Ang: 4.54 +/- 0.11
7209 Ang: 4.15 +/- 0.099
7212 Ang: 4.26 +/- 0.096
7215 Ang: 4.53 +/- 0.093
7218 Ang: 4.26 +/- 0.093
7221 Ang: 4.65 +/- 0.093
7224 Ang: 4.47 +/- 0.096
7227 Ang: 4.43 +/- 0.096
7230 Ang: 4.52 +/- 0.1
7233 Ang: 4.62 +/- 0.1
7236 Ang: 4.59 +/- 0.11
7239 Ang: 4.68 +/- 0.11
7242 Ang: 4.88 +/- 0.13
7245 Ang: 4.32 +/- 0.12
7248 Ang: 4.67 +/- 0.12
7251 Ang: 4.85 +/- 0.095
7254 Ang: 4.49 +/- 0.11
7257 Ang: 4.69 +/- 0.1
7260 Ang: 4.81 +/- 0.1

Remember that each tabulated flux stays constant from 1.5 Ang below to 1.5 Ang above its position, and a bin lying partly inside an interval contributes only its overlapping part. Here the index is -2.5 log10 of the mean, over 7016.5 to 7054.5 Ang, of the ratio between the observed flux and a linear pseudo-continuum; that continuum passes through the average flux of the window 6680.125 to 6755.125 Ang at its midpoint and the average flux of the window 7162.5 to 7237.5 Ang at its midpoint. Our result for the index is -0.10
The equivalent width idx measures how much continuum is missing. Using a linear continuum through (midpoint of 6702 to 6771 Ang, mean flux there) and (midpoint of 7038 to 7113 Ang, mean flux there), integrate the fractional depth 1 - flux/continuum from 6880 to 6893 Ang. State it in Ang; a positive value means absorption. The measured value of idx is 1.4 Ang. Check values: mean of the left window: 4.06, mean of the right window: 4.6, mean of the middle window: 3.83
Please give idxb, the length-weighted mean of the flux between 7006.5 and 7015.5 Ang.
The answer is 4.62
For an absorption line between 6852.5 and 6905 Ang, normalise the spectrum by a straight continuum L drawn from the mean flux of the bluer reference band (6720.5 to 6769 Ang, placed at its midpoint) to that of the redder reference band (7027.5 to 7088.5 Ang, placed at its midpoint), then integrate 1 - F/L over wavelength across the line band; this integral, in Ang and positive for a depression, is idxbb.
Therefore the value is 6.7 Ang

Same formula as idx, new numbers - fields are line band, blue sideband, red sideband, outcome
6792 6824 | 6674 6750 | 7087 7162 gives 2.66 Ang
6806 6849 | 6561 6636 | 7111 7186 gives 5.79 Ang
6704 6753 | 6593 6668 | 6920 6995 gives 4.28 Ang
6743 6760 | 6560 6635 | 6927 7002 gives 2.05 Ang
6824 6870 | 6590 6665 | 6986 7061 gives 8.03 Ang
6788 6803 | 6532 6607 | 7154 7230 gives 2.28 Ang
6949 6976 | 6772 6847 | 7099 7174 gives -3.13 Ang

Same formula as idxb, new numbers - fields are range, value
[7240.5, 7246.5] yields 4.6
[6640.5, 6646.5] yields 4.5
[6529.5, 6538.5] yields 4.7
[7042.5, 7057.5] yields 4.89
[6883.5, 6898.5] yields 3.83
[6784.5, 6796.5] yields 3.89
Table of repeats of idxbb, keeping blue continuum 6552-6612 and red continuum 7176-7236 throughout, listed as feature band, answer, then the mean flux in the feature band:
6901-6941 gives 3.8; 4.08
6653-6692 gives 2.4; 4.31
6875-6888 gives 1.9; 3.86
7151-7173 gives 0.8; 4.29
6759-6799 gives 5.3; 3.95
